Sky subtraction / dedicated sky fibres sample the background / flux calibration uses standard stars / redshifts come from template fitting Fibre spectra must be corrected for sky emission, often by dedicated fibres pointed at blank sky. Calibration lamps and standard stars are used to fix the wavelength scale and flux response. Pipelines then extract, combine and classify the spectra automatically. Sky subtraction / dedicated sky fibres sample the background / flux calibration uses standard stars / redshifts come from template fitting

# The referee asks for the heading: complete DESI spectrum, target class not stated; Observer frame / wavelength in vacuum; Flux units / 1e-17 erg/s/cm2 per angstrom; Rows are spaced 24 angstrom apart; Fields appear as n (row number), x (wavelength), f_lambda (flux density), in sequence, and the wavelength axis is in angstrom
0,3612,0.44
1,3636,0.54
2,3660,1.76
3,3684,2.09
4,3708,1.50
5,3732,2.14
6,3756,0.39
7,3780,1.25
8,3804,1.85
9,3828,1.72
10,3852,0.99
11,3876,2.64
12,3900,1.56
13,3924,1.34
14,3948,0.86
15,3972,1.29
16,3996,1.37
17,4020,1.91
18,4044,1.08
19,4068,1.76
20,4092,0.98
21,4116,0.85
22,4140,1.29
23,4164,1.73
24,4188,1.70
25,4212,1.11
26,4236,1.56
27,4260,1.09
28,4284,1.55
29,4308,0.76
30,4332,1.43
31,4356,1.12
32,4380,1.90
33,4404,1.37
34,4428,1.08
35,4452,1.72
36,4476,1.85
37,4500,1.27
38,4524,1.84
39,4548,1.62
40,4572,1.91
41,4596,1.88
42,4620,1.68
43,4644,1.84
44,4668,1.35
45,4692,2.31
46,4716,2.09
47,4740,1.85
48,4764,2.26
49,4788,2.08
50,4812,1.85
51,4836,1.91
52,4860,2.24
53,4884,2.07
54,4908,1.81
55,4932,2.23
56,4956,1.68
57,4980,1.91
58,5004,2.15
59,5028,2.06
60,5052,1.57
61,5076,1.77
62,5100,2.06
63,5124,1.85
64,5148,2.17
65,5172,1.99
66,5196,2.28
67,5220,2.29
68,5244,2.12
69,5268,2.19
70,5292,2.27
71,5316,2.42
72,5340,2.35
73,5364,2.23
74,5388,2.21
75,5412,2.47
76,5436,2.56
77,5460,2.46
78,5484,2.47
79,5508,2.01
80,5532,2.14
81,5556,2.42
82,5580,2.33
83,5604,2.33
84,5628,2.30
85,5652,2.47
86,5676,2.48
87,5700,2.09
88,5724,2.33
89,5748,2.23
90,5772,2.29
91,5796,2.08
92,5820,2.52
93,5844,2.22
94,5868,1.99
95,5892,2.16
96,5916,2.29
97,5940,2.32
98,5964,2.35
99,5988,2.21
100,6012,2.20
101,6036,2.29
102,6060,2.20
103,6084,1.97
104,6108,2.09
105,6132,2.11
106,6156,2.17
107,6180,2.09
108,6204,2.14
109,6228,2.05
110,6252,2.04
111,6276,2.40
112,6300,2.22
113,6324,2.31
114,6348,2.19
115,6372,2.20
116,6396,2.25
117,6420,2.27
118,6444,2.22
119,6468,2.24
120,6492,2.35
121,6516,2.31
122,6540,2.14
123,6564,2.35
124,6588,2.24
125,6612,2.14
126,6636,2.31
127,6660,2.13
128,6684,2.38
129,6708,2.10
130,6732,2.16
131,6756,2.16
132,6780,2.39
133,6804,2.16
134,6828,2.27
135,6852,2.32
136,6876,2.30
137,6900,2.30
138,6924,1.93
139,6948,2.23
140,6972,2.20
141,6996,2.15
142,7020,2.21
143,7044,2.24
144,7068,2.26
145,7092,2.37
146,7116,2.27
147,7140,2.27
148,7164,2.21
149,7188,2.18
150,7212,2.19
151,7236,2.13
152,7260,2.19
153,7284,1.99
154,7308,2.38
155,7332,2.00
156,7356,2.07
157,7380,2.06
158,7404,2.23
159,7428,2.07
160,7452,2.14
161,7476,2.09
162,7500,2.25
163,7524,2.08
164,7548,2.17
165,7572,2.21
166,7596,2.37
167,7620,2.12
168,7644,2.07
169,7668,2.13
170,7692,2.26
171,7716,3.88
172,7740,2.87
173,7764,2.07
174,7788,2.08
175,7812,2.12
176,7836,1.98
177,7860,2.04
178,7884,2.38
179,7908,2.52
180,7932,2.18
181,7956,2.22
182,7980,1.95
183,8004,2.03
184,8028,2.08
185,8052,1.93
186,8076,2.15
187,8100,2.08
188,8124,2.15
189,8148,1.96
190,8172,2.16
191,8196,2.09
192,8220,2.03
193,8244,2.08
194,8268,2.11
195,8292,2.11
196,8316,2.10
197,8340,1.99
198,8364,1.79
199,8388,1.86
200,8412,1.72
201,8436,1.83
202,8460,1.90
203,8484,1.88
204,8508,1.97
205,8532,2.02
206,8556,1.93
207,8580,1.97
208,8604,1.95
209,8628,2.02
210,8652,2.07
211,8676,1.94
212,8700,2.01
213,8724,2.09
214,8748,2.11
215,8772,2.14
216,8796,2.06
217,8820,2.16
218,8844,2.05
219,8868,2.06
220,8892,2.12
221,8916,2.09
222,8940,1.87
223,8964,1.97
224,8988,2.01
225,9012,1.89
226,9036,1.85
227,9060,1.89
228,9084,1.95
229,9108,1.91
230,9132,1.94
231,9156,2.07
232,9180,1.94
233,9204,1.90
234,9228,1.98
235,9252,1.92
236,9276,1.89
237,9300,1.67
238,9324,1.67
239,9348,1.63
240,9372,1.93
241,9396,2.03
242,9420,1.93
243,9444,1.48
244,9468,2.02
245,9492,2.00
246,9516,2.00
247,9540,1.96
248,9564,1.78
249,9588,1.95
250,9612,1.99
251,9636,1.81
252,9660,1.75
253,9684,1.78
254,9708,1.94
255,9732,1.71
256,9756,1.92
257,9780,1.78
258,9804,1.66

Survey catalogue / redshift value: 0.18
